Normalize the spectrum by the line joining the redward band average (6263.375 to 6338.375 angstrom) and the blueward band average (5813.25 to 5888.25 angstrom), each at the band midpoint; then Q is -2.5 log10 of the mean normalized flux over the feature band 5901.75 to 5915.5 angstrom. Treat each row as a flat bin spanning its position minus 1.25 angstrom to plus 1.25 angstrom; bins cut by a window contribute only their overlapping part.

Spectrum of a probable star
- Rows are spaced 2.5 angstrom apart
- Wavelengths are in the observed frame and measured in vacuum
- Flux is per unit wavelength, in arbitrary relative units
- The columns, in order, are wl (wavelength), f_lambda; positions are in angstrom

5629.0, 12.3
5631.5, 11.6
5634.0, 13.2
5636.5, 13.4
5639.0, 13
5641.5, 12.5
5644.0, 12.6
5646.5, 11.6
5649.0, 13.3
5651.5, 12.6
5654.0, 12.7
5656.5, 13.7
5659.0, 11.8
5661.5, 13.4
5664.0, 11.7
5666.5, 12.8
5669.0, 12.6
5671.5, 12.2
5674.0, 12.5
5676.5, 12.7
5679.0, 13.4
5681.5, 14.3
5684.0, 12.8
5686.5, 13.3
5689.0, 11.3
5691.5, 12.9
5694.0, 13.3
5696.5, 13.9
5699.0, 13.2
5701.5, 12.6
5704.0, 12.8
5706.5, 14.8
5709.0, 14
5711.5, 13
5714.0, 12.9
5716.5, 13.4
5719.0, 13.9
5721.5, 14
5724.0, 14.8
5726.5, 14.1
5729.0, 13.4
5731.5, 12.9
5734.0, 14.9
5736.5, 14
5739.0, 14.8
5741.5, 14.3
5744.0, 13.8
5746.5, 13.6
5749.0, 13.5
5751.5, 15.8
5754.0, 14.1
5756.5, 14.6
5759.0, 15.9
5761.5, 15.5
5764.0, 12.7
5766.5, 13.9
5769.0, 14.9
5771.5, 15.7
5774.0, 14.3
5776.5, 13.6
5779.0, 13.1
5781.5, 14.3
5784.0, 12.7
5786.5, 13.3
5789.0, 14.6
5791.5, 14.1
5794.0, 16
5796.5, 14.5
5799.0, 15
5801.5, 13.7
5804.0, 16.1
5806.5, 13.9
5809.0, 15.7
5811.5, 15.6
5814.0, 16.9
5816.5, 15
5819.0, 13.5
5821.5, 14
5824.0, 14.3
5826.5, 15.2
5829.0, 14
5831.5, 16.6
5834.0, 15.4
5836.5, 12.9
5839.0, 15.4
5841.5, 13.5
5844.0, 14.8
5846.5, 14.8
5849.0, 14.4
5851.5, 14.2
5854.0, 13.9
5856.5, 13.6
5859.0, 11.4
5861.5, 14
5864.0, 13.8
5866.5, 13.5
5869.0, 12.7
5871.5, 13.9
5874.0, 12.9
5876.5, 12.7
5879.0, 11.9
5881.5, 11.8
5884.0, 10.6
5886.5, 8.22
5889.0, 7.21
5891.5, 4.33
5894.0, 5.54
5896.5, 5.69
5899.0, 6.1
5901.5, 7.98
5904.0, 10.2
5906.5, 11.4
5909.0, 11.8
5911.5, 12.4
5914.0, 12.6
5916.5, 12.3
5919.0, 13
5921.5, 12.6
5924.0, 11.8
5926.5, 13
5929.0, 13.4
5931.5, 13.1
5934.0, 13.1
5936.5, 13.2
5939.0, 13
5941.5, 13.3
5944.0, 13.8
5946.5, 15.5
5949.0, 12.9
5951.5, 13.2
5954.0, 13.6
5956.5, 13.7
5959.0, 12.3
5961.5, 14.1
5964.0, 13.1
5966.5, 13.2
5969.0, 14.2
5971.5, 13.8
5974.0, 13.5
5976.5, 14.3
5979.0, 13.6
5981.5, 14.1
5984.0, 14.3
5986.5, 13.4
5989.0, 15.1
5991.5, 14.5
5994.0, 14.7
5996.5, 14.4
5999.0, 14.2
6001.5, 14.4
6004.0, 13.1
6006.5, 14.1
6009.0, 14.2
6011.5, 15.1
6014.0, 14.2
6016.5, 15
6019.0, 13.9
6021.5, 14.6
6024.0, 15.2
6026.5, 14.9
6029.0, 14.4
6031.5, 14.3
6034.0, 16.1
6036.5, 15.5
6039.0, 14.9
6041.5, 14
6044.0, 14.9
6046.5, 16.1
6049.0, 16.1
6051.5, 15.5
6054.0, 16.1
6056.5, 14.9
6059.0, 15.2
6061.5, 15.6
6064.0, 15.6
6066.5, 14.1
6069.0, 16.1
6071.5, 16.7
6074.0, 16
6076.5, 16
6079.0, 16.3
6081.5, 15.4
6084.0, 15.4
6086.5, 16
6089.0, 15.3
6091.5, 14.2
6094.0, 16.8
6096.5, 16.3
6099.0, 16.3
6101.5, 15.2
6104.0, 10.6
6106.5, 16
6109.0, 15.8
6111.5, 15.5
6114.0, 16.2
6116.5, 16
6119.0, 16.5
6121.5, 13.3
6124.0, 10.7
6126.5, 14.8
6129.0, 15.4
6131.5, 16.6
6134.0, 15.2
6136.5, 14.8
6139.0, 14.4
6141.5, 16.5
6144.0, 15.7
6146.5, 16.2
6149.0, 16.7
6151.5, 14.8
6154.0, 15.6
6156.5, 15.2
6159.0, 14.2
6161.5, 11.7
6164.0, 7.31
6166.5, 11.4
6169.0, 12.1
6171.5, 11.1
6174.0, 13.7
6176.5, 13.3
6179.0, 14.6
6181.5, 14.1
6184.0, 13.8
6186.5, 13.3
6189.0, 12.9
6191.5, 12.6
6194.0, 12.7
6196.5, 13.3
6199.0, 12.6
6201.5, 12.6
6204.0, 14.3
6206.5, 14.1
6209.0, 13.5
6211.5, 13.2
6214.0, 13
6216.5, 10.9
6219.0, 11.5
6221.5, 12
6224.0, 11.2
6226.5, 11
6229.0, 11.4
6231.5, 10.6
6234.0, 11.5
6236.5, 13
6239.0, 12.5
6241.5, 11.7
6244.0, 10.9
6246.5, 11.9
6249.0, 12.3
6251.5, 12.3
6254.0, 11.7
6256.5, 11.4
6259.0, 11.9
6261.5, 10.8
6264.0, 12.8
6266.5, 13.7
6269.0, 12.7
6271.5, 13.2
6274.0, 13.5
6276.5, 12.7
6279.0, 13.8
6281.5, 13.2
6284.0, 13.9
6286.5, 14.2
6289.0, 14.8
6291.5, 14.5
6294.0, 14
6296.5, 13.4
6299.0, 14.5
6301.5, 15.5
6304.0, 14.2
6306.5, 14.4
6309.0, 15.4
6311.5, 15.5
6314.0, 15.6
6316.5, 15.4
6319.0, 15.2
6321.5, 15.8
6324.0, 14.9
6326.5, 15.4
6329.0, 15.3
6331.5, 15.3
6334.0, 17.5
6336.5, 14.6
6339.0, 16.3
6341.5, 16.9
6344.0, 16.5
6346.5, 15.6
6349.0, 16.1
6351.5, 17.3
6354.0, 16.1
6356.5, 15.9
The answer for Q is 0.20 mag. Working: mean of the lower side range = 13.6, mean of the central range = 11.4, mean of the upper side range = 14.5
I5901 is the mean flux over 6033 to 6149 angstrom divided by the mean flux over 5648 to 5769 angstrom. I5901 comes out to 1.1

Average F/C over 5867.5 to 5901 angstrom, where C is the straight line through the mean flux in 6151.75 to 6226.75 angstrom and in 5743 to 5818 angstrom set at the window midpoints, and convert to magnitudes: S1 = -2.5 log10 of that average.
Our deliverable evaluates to 0.430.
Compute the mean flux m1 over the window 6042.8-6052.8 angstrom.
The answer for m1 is 15.7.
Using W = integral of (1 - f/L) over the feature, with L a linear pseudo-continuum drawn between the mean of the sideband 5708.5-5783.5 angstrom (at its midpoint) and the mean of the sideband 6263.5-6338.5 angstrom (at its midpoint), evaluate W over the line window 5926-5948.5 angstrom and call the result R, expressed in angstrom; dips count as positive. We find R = 1.2 angstrom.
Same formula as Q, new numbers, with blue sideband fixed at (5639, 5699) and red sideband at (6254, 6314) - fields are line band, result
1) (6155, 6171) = 0.13 mag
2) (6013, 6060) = -0.13 mag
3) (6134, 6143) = -0.14 mag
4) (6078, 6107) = -0.14 mag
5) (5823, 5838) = -0.14 mag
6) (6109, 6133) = -0.12 mag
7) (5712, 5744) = -0.08 mag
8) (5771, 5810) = -0.11 mag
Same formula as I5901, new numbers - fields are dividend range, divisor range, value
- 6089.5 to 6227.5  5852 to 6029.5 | 1.09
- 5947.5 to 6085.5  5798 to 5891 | 1.07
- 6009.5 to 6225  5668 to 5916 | 1.09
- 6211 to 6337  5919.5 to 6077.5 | 0.93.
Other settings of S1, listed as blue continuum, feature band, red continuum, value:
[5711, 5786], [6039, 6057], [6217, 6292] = -0.17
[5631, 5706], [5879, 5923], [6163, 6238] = 0.29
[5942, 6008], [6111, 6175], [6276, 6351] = 0.01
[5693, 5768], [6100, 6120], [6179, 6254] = -0.19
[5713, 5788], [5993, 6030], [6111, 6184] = -0.02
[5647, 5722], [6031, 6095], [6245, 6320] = -0.16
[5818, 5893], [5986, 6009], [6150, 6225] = -0.10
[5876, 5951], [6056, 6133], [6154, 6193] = -0.24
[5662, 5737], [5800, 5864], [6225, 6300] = -0.11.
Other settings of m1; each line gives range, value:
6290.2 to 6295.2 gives 14.3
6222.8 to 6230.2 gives 11.2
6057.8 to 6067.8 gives 15.1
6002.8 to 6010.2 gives 13.8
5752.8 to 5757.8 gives 14.4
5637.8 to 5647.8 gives 12.4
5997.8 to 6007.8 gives 13.9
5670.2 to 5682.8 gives 13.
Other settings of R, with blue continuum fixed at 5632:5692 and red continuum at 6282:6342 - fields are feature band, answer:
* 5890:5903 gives 7.2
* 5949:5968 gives 0.7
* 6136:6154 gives -1.4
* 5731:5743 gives -1.1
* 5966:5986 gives 0.0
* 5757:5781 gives -2.3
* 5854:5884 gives 1.4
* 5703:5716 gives -0.6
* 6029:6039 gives -0.8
